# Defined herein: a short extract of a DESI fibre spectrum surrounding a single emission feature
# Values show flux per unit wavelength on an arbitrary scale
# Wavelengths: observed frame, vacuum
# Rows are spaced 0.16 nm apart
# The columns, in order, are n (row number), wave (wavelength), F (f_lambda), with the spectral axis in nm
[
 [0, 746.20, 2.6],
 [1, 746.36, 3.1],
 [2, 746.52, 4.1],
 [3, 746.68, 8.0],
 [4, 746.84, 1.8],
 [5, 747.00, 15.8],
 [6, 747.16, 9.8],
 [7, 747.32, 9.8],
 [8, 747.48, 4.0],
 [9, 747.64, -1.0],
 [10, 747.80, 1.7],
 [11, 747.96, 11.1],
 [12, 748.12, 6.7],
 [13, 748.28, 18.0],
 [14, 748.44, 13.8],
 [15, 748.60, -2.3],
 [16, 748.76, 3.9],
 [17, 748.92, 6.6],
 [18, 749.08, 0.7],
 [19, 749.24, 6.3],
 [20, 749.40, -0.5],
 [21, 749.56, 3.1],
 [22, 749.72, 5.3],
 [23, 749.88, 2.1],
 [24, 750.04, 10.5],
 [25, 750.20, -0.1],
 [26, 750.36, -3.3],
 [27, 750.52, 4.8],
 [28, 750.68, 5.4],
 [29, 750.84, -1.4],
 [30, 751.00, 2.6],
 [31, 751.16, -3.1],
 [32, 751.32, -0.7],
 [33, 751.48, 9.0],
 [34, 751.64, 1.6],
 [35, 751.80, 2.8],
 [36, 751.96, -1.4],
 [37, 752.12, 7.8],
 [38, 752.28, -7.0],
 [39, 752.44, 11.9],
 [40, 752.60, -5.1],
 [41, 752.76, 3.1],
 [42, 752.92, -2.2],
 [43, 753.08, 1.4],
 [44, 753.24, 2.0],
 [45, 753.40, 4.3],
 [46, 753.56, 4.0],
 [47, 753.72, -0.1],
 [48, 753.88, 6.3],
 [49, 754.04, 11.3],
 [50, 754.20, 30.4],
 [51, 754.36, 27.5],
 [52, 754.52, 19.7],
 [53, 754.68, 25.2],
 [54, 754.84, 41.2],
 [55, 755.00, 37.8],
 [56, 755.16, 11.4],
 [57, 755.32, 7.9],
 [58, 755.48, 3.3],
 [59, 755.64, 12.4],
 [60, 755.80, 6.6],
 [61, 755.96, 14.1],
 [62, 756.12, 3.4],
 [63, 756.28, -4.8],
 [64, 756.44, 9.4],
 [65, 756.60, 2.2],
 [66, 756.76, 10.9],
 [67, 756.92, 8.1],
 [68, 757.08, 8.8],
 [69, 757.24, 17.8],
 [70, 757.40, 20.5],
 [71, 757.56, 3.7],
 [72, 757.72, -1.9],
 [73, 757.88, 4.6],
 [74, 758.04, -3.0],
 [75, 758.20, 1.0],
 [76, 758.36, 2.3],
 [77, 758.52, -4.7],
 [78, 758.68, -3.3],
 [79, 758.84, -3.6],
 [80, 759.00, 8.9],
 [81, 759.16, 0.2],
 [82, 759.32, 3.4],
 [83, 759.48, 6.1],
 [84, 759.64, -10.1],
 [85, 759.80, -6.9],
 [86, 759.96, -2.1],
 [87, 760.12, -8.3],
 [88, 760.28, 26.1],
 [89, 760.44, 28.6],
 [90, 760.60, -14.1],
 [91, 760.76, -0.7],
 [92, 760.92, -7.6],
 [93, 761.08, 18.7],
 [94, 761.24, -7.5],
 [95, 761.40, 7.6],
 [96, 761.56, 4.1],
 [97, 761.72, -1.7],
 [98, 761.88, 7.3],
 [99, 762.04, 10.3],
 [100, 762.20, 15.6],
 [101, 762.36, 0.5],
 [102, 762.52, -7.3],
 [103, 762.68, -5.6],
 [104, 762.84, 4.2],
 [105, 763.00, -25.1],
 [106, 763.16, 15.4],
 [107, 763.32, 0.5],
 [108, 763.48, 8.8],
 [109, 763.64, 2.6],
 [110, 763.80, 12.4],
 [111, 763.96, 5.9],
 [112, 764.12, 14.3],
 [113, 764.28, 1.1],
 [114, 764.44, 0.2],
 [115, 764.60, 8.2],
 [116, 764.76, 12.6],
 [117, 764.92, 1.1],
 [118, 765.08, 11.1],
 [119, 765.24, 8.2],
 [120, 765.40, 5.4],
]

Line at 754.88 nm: [O II] 3727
